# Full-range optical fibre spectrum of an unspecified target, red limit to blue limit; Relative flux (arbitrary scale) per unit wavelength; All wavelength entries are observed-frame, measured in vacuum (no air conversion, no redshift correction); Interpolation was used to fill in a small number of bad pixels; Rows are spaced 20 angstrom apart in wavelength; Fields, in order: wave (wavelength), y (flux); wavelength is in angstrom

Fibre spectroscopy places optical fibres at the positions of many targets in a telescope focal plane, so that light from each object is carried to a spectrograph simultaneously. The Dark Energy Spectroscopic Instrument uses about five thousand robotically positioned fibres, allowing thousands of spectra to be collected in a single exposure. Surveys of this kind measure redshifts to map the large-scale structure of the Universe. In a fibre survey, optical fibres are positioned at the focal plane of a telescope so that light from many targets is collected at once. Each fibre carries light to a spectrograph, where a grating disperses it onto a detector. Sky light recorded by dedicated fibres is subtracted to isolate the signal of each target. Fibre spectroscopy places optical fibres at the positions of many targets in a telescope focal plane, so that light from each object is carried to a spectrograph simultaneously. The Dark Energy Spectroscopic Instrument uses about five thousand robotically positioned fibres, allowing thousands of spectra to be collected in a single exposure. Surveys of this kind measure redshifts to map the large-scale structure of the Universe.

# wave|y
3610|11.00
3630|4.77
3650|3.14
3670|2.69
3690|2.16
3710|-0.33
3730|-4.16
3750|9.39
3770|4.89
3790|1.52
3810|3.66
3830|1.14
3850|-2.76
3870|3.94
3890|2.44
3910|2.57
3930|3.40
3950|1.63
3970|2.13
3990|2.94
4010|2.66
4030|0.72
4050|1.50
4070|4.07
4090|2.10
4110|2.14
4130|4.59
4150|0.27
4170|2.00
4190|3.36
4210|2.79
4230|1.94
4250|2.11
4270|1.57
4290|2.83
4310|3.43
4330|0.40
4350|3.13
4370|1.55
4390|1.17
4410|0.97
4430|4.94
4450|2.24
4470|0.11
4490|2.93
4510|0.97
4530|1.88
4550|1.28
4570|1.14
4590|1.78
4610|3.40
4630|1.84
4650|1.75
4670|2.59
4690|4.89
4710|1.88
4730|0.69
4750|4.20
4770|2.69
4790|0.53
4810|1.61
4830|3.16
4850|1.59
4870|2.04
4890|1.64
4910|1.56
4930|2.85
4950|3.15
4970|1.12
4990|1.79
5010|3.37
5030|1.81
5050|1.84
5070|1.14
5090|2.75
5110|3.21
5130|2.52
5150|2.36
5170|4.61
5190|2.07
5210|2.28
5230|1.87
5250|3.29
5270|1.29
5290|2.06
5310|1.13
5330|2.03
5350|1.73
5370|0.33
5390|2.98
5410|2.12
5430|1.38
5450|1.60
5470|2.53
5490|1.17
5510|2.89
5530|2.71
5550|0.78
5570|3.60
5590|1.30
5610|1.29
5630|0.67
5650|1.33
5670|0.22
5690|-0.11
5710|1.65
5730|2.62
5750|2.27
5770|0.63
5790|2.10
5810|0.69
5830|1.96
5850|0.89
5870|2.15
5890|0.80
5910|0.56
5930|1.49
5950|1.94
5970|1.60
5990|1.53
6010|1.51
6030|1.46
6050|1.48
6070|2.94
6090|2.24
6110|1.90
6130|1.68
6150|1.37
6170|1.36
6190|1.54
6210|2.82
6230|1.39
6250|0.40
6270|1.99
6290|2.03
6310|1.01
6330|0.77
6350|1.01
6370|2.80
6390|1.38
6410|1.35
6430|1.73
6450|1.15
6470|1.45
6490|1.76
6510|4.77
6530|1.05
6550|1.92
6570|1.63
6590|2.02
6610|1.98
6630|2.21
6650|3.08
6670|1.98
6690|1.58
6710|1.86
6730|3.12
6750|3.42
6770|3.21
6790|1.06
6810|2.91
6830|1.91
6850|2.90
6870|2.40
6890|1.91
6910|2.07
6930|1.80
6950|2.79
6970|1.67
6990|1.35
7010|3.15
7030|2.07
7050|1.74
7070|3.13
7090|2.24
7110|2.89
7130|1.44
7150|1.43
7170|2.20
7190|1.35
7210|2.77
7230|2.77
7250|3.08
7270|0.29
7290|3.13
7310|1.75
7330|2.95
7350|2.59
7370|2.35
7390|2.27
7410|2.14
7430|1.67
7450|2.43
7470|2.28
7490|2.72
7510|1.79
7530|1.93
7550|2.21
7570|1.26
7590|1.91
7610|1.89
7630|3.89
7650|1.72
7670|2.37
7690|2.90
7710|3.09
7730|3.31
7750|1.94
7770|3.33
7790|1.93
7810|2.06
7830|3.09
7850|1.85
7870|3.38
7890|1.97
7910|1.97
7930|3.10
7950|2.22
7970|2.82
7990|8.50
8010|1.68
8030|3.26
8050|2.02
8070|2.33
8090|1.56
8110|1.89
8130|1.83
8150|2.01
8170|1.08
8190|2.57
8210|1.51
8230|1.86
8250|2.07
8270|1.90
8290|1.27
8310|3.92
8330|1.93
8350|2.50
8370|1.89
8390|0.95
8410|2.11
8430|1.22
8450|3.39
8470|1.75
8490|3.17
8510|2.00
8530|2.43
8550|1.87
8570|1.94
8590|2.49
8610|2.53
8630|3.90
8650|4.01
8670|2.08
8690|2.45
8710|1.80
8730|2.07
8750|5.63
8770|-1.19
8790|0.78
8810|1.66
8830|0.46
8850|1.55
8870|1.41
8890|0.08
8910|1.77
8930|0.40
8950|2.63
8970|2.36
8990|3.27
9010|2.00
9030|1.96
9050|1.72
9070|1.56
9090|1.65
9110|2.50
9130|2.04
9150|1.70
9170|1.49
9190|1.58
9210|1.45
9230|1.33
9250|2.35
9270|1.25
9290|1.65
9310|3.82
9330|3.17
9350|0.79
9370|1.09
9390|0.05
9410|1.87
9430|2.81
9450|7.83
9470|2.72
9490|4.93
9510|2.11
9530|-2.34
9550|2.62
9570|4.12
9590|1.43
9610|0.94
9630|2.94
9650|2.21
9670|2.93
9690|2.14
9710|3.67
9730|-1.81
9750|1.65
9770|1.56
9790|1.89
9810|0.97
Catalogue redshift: 0.746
